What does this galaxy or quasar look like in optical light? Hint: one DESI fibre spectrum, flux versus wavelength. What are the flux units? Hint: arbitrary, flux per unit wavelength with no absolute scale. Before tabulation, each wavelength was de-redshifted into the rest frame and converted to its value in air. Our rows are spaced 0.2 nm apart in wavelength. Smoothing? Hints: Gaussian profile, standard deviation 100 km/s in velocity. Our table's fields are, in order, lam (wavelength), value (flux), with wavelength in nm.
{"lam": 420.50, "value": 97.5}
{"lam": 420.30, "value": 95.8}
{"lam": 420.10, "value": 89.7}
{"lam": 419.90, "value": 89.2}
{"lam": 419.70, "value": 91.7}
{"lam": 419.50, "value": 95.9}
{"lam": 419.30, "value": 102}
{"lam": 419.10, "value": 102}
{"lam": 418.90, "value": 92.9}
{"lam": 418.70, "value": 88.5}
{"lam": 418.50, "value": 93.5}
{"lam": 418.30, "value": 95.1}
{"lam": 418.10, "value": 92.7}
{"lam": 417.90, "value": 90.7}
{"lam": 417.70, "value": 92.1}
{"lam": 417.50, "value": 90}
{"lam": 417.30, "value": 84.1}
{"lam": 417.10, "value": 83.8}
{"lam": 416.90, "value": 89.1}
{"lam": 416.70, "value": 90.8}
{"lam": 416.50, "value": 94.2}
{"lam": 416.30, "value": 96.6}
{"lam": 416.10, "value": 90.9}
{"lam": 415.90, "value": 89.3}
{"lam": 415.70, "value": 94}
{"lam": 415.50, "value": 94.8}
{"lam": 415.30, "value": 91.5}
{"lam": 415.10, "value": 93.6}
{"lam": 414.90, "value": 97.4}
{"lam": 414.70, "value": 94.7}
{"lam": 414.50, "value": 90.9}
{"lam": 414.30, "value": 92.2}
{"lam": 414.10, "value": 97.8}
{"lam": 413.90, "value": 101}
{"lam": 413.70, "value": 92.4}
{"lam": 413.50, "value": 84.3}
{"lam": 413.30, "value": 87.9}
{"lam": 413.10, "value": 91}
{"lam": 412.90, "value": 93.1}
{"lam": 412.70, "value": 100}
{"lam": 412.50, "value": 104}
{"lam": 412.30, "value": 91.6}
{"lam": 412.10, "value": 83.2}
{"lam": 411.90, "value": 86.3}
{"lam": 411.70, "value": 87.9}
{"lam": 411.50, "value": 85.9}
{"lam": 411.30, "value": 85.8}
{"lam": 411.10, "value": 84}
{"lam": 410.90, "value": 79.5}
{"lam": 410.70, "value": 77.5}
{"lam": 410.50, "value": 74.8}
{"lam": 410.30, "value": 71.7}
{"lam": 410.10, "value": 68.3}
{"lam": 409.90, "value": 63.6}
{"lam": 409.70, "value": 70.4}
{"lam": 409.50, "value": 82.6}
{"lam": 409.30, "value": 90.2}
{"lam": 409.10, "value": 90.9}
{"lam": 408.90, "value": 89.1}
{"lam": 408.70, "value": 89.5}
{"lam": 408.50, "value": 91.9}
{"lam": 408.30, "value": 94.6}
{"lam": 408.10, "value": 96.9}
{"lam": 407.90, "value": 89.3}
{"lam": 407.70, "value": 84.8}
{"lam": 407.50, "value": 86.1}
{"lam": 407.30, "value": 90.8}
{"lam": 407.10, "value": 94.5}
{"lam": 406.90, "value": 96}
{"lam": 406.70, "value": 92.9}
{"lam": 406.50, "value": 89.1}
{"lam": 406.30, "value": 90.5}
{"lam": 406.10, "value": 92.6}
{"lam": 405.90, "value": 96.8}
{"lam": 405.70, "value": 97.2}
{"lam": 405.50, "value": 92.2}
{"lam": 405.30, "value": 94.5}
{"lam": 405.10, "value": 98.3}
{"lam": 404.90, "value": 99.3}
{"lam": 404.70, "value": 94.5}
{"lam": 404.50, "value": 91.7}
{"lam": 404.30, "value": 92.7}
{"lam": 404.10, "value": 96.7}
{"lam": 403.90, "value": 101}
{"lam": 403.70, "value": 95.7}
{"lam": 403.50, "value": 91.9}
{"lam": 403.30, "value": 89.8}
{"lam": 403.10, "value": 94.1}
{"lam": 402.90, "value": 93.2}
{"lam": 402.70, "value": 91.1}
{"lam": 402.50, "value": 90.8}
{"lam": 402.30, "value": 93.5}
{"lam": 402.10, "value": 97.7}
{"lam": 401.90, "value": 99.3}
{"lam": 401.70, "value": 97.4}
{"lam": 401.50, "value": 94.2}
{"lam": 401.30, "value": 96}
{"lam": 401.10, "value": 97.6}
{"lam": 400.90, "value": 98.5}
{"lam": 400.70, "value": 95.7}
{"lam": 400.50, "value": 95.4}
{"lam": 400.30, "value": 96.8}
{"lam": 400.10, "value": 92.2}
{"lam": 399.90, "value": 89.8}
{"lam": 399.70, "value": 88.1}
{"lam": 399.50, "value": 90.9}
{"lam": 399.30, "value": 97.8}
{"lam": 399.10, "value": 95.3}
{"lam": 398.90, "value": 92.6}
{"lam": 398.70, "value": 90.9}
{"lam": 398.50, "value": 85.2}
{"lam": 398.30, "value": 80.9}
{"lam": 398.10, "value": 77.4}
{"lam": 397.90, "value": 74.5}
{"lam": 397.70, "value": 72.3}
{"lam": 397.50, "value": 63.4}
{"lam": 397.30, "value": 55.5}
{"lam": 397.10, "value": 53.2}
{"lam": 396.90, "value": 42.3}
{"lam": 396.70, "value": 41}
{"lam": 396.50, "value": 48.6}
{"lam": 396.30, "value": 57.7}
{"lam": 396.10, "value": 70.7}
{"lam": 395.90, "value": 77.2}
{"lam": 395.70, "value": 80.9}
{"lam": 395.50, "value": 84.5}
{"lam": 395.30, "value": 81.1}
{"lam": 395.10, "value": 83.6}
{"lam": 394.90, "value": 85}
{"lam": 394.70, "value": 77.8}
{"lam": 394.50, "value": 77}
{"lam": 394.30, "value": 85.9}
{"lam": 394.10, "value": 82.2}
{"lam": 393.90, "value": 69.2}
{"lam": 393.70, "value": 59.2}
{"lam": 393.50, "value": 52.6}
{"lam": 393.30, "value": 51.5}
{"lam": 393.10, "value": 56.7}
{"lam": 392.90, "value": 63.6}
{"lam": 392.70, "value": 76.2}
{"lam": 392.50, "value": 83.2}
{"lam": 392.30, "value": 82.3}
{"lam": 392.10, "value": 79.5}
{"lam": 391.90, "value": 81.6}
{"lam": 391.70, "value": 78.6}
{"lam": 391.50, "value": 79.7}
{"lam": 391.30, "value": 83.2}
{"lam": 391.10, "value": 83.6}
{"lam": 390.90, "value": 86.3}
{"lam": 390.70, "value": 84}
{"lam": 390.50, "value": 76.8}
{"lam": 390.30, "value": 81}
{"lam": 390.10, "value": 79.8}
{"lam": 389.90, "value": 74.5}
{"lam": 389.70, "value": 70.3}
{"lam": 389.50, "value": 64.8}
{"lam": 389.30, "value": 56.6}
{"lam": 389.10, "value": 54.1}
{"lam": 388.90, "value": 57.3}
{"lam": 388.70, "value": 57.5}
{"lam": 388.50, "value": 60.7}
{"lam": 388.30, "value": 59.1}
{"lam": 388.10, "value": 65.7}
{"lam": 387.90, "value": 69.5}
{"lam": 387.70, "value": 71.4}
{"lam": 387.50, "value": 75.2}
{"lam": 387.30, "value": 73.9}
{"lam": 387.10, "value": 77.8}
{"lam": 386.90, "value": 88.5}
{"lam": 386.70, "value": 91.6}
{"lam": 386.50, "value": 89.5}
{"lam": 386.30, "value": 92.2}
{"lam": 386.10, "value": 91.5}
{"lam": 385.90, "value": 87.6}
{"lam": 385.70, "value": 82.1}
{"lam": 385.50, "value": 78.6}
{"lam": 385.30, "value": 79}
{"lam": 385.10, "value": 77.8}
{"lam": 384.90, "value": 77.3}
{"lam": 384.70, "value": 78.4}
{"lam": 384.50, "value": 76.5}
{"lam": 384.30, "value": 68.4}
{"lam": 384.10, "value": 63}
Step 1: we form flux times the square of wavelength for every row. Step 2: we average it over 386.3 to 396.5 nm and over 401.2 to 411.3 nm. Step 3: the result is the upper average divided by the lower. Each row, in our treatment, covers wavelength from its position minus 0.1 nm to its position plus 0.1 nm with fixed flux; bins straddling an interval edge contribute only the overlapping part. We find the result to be 1.31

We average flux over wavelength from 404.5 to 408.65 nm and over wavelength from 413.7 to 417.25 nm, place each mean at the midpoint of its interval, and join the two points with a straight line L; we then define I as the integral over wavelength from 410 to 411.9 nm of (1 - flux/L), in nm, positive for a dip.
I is 0.27 nm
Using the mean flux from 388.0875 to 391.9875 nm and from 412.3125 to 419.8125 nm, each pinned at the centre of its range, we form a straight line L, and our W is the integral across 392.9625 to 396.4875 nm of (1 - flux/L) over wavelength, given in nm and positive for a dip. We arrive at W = 0.18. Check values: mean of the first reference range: 71.9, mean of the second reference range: 93.1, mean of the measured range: 71.8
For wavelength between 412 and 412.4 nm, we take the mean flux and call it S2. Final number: 87.4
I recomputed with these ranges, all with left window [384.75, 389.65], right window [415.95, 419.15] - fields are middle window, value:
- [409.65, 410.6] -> 0.191 nm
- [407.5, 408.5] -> -0.057 nm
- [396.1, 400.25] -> 0.304 nm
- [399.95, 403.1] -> -0.492 nm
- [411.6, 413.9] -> -0.071 nm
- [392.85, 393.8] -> 0.260 nm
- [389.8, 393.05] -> -0.116 nm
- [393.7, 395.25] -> -0.009 nm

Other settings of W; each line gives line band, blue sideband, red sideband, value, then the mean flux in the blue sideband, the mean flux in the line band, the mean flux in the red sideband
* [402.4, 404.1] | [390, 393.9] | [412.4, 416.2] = -0.19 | 74.6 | 93.6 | 93.7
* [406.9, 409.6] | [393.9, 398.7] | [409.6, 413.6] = -0.31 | 71.6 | 90.3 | 83.5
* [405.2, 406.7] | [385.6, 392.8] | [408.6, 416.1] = -0.15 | 76.3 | 93.2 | 87.7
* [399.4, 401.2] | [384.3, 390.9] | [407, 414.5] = -0.27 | 75.1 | 93.9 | 87.2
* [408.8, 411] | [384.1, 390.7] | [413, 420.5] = 0.26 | 74.5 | 78.1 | 92.6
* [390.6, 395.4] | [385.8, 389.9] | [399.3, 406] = 0.26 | 72.8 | 76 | 94.7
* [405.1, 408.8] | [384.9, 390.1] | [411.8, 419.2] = -0.24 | 74.1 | 92.4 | 92.4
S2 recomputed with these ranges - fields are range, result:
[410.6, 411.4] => 81.7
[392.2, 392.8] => 80.6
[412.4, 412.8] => 102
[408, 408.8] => 93.2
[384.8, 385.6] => 78.2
